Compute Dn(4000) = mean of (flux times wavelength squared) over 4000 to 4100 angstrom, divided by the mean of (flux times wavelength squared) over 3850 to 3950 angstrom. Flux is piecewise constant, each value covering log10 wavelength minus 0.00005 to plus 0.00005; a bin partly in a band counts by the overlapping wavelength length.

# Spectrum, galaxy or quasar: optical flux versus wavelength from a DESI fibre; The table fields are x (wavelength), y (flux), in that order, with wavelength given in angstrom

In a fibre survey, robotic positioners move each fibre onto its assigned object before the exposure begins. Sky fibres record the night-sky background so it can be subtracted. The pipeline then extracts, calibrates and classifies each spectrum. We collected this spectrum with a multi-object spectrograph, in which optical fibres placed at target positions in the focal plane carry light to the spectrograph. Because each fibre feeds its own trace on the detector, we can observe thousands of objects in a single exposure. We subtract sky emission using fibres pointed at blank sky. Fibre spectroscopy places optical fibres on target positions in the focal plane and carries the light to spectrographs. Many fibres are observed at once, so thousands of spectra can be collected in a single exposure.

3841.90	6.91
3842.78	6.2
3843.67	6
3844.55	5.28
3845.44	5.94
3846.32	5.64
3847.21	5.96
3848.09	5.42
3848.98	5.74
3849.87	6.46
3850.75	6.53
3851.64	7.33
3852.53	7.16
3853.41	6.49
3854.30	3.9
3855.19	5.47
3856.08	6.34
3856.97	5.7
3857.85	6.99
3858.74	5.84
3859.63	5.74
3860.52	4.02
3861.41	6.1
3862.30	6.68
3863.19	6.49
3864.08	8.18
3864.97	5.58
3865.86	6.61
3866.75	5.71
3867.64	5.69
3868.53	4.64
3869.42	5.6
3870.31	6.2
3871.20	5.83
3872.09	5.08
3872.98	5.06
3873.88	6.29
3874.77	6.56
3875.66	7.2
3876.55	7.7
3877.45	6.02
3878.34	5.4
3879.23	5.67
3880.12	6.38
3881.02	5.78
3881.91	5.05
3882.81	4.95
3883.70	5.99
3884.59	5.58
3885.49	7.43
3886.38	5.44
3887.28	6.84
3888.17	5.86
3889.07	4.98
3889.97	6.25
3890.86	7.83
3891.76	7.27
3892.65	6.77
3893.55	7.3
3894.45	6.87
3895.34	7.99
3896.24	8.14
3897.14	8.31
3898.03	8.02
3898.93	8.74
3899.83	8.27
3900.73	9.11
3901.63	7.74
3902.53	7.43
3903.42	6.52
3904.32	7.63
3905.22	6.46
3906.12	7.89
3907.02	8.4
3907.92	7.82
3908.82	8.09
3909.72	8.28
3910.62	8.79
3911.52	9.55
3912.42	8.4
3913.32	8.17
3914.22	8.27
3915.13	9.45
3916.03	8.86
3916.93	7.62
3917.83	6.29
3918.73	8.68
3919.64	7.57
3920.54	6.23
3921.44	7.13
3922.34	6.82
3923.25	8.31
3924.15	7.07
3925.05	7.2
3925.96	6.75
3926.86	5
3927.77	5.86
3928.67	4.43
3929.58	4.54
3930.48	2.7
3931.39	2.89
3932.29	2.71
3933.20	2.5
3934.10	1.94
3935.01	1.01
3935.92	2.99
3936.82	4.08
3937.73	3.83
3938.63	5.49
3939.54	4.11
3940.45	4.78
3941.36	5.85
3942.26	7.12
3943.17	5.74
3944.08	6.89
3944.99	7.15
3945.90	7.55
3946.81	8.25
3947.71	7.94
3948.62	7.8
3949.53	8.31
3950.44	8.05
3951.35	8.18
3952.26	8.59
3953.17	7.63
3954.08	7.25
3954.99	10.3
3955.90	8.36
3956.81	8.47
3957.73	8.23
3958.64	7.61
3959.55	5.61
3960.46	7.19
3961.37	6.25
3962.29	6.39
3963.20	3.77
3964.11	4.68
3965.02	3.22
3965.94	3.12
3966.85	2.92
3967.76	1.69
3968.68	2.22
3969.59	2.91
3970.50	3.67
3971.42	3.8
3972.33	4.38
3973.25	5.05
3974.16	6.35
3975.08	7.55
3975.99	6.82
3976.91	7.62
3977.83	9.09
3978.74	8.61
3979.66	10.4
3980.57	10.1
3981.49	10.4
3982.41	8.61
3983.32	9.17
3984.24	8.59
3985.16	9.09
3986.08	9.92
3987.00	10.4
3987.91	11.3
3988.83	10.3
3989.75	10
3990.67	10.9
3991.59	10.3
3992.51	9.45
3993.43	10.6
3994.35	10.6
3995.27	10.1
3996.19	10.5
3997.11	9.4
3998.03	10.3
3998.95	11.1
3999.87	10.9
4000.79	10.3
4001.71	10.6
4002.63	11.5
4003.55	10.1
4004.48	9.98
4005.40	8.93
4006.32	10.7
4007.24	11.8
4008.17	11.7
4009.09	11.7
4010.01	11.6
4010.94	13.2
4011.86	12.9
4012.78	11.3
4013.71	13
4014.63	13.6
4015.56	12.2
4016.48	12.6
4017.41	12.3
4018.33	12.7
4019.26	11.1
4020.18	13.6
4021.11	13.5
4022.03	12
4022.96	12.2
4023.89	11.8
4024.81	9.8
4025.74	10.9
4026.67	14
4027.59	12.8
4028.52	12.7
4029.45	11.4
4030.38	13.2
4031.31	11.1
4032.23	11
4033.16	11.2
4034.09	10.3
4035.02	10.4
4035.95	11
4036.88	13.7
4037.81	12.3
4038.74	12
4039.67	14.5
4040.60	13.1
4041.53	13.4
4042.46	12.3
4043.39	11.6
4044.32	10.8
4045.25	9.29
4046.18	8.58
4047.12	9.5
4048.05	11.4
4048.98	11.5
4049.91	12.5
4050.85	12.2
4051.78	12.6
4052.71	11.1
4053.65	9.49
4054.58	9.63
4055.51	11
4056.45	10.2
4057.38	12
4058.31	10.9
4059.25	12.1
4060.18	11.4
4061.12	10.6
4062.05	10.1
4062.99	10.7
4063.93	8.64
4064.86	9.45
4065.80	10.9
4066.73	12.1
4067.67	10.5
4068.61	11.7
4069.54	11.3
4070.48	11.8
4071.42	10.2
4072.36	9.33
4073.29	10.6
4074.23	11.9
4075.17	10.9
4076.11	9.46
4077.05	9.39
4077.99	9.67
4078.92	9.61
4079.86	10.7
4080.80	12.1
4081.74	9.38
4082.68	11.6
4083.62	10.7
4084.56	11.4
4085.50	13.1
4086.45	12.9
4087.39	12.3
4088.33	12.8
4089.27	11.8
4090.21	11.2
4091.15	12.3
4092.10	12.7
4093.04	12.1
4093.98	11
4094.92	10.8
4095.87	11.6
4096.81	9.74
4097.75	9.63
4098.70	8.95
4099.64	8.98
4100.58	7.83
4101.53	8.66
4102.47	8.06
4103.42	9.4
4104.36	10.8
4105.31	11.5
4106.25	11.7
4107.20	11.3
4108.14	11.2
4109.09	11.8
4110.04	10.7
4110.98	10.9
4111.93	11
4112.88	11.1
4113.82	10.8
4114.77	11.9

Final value 1.90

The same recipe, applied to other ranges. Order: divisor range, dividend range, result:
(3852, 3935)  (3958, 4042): 1.59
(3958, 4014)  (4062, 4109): 1.32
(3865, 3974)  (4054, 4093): 1.88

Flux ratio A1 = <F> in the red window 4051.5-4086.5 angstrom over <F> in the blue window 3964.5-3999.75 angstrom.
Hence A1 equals 1.4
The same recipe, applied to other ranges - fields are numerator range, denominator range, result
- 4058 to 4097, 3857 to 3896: 1.79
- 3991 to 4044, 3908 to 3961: 1.75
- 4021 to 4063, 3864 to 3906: 1.75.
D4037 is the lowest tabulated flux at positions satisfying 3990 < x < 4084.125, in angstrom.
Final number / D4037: 8.58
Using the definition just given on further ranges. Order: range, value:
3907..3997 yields 1.01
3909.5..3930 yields 4.43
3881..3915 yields 4.95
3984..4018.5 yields 8.59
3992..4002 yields 9.4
